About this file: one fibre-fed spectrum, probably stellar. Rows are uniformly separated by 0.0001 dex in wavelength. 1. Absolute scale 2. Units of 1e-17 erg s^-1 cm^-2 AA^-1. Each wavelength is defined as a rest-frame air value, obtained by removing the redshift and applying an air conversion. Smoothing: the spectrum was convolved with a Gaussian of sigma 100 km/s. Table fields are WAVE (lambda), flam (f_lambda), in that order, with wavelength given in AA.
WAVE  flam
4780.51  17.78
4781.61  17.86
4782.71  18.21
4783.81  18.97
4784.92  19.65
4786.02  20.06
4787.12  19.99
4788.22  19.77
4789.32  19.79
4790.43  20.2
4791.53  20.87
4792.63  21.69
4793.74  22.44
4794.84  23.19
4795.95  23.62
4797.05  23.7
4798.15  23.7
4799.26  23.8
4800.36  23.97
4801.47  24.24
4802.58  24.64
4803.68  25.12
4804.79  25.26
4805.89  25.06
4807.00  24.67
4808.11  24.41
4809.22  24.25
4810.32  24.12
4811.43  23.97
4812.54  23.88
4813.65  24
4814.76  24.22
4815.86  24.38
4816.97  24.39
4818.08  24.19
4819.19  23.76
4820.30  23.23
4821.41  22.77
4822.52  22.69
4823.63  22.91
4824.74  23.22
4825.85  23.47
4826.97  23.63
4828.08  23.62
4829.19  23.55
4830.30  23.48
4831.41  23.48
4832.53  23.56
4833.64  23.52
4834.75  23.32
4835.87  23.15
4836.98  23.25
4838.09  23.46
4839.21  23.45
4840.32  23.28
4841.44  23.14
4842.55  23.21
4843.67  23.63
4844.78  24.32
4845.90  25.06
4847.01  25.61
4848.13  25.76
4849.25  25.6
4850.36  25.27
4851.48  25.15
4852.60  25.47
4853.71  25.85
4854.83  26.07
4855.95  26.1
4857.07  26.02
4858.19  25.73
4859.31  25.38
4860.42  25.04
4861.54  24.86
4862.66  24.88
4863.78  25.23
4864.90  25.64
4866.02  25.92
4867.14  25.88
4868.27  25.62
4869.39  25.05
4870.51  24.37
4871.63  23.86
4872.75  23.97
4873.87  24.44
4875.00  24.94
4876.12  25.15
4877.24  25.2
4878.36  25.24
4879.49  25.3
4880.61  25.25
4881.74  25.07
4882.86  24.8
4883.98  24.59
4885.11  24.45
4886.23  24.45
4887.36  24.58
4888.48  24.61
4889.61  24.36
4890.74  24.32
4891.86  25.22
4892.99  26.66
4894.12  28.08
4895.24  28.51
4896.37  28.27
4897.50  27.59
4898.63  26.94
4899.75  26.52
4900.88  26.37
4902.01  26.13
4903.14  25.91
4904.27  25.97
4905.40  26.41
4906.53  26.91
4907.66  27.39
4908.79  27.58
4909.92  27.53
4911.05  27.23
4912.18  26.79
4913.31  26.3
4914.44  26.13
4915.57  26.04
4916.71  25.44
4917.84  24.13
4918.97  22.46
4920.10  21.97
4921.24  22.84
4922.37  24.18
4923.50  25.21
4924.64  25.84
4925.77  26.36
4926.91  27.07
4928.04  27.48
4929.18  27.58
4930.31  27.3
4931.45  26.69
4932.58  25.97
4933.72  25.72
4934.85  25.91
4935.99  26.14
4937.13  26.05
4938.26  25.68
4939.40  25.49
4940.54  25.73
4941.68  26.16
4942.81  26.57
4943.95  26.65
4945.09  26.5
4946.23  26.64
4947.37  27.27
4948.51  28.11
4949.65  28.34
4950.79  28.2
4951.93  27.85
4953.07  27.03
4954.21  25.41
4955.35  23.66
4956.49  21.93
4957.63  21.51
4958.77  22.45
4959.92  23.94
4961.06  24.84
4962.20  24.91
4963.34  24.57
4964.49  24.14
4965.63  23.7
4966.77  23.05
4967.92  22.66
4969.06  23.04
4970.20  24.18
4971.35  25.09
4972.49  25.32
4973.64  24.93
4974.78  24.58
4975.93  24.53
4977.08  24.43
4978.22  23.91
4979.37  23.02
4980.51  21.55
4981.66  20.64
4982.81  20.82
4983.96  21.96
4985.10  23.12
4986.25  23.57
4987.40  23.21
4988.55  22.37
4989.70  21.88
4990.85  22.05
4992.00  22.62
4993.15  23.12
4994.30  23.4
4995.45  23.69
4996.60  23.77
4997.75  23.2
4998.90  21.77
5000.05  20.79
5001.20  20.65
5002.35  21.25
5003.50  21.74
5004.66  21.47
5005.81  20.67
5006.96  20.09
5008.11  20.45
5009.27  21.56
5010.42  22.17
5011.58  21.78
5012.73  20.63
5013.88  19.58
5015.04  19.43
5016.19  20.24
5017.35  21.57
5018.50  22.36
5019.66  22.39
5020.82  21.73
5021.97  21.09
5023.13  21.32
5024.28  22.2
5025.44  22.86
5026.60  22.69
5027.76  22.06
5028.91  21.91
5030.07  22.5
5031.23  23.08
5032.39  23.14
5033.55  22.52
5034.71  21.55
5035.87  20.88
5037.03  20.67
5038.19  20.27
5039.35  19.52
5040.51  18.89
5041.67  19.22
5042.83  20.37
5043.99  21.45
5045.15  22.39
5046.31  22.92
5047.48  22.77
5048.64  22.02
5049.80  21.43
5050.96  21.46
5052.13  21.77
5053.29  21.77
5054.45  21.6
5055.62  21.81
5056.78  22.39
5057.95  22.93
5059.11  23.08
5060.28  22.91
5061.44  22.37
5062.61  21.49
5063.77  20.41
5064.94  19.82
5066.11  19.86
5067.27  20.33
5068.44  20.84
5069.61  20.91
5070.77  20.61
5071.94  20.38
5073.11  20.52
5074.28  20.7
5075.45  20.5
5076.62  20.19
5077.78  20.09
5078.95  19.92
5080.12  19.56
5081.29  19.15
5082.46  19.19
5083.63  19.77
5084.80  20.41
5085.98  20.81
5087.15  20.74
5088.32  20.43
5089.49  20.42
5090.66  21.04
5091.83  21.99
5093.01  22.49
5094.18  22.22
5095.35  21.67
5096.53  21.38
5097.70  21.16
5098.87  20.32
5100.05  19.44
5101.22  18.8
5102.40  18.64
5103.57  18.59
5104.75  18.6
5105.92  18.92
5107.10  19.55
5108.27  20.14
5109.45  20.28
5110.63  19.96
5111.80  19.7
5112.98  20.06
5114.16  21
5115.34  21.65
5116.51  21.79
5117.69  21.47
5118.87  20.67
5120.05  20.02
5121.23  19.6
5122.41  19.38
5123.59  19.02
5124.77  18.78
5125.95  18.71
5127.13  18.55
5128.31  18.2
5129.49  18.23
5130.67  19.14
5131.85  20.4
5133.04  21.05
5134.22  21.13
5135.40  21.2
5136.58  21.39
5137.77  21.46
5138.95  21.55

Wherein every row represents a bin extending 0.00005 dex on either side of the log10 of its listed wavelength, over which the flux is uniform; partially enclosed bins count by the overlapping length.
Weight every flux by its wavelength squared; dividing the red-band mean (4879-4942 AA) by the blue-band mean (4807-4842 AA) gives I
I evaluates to 1.14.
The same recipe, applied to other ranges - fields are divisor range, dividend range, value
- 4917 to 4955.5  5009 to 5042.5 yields 0.85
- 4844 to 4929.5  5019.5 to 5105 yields 0.88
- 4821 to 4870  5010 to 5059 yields 0.95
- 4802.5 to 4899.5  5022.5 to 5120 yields 0.93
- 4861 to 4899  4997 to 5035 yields 0.90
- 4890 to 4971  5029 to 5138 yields 0.85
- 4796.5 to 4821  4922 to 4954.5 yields 1.16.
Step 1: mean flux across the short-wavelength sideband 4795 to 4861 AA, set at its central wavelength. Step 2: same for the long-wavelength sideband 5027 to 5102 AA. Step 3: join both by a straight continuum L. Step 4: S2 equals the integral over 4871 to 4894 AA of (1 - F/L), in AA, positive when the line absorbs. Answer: -1.4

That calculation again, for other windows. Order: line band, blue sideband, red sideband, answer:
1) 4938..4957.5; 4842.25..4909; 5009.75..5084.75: -2.0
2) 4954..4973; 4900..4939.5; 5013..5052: 0.4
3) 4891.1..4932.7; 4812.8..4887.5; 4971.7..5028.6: -4.8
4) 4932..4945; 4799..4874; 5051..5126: -1.8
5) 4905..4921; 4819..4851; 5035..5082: -2.1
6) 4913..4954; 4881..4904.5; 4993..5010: -3.0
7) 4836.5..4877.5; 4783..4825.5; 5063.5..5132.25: -4.4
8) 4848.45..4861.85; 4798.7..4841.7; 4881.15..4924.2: -0.5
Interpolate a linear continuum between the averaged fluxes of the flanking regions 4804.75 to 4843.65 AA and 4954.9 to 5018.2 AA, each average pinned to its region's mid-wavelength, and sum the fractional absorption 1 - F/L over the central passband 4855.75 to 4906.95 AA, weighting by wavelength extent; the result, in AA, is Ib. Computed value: -5.0 AA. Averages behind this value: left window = 23.7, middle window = 25.6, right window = 22.6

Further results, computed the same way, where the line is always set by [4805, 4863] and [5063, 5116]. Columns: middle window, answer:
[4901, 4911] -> -1.6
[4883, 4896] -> -1.2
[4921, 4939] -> -2.6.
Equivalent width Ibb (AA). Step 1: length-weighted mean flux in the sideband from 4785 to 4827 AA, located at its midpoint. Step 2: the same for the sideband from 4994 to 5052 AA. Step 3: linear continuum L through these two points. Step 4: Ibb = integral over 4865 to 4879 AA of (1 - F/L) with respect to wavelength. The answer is -1.4 AA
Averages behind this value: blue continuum 23.2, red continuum 21.5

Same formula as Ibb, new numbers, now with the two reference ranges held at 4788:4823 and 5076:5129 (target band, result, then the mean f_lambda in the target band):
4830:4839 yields -0.1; 23.4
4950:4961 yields -1.5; 24.7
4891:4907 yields -3.1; 26.8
